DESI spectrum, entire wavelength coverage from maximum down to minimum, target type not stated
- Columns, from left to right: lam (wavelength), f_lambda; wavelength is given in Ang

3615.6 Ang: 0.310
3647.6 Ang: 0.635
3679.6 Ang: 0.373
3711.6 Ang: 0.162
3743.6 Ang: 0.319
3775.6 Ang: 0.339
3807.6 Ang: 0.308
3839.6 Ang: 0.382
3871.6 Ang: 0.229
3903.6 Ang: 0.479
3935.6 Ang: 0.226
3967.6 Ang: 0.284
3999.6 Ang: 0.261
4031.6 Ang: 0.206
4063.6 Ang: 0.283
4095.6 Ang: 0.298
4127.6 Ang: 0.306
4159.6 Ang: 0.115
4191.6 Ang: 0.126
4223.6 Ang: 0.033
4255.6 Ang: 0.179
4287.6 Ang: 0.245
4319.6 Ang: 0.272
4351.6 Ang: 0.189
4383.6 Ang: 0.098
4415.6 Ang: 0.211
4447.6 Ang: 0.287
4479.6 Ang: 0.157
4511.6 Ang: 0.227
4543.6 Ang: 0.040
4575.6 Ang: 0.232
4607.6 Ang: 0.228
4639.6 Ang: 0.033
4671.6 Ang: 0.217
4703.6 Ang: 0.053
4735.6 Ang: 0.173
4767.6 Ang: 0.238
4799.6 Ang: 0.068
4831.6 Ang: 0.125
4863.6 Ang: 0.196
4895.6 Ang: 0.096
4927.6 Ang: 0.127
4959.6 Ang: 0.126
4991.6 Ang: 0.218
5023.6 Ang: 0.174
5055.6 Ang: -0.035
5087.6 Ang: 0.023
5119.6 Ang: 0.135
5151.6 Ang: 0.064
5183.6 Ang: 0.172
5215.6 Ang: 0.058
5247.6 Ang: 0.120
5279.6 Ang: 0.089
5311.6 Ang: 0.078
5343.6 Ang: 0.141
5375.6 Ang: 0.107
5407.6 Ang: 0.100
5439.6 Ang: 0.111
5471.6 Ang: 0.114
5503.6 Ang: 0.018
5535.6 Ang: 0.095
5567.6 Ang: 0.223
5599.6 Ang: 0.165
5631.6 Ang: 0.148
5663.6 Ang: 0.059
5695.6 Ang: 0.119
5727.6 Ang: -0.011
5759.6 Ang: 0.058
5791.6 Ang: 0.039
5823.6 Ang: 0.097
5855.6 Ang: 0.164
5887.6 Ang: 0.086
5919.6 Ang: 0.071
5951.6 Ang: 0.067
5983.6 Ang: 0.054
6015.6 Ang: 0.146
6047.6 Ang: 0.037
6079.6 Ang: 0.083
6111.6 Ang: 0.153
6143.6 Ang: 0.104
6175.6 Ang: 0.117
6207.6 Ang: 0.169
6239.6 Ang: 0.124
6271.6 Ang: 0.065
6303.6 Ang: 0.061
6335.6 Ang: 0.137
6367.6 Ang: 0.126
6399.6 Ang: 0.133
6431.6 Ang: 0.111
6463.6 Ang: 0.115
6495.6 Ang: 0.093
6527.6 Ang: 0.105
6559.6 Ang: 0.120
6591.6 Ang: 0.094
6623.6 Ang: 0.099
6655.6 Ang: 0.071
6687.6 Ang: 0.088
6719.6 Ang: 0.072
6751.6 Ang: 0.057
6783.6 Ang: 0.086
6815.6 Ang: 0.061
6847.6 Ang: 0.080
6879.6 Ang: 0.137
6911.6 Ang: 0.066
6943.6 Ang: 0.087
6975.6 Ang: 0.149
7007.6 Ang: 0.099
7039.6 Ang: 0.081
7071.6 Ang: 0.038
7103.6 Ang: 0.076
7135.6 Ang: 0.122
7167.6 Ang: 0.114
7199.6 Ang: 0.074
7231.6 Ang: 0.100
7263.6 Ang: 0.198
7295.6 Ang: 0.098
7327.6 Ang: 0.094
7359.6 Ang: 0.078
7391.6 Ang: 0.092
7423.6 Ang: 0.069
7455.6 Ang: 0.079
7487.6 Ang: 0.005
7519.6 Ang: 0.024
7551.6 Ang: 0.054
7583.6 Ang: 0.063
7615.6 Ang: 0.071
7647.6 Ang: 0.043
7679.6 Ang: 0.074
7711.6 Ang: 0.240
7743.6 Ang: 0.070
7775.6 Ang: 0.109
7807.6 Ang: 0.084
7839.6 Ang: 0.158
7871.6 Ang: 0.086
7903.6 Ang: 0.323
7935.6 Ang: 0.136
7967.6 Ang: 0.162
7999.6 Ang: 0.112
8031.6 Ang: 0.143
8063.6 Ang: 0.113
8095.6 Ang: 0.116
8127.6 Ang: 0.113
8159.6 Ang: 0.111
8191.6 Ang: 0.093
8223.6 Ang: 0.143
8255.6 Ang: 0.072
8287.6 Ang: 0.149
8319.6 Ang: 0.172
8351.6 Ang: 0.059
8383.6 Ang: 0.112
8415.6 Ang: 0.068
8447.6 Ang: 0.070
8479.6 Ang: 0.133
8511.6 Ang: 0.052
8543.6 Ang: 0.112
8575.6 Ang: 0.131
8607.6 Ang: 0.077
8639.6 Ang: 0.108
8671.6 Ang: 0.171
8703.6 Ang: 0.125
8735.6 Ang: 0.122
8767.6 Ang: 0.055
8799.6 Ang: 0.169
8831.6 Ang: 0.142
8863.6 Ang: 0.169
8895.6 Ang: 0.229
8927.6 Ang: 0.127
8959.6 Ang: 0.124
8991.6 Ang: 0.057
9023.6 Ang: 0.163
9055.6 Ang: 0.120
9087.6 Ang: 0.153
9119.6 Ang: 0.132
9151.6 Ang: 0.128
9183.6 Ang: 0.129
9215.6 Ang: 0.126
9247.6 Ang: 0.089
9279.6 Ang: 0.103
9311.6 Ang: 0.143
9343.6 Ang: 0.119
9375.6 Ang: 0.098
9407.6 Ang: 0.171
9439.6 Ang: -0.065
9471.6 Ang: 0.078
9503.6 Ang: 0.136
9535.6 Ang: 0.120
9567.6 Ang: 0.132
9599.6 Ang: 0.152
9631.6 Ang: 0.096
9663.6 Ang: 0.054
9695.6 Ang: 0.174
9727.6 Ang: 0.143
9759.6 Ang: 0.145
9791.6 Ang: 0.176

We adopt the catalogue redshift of 1.123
